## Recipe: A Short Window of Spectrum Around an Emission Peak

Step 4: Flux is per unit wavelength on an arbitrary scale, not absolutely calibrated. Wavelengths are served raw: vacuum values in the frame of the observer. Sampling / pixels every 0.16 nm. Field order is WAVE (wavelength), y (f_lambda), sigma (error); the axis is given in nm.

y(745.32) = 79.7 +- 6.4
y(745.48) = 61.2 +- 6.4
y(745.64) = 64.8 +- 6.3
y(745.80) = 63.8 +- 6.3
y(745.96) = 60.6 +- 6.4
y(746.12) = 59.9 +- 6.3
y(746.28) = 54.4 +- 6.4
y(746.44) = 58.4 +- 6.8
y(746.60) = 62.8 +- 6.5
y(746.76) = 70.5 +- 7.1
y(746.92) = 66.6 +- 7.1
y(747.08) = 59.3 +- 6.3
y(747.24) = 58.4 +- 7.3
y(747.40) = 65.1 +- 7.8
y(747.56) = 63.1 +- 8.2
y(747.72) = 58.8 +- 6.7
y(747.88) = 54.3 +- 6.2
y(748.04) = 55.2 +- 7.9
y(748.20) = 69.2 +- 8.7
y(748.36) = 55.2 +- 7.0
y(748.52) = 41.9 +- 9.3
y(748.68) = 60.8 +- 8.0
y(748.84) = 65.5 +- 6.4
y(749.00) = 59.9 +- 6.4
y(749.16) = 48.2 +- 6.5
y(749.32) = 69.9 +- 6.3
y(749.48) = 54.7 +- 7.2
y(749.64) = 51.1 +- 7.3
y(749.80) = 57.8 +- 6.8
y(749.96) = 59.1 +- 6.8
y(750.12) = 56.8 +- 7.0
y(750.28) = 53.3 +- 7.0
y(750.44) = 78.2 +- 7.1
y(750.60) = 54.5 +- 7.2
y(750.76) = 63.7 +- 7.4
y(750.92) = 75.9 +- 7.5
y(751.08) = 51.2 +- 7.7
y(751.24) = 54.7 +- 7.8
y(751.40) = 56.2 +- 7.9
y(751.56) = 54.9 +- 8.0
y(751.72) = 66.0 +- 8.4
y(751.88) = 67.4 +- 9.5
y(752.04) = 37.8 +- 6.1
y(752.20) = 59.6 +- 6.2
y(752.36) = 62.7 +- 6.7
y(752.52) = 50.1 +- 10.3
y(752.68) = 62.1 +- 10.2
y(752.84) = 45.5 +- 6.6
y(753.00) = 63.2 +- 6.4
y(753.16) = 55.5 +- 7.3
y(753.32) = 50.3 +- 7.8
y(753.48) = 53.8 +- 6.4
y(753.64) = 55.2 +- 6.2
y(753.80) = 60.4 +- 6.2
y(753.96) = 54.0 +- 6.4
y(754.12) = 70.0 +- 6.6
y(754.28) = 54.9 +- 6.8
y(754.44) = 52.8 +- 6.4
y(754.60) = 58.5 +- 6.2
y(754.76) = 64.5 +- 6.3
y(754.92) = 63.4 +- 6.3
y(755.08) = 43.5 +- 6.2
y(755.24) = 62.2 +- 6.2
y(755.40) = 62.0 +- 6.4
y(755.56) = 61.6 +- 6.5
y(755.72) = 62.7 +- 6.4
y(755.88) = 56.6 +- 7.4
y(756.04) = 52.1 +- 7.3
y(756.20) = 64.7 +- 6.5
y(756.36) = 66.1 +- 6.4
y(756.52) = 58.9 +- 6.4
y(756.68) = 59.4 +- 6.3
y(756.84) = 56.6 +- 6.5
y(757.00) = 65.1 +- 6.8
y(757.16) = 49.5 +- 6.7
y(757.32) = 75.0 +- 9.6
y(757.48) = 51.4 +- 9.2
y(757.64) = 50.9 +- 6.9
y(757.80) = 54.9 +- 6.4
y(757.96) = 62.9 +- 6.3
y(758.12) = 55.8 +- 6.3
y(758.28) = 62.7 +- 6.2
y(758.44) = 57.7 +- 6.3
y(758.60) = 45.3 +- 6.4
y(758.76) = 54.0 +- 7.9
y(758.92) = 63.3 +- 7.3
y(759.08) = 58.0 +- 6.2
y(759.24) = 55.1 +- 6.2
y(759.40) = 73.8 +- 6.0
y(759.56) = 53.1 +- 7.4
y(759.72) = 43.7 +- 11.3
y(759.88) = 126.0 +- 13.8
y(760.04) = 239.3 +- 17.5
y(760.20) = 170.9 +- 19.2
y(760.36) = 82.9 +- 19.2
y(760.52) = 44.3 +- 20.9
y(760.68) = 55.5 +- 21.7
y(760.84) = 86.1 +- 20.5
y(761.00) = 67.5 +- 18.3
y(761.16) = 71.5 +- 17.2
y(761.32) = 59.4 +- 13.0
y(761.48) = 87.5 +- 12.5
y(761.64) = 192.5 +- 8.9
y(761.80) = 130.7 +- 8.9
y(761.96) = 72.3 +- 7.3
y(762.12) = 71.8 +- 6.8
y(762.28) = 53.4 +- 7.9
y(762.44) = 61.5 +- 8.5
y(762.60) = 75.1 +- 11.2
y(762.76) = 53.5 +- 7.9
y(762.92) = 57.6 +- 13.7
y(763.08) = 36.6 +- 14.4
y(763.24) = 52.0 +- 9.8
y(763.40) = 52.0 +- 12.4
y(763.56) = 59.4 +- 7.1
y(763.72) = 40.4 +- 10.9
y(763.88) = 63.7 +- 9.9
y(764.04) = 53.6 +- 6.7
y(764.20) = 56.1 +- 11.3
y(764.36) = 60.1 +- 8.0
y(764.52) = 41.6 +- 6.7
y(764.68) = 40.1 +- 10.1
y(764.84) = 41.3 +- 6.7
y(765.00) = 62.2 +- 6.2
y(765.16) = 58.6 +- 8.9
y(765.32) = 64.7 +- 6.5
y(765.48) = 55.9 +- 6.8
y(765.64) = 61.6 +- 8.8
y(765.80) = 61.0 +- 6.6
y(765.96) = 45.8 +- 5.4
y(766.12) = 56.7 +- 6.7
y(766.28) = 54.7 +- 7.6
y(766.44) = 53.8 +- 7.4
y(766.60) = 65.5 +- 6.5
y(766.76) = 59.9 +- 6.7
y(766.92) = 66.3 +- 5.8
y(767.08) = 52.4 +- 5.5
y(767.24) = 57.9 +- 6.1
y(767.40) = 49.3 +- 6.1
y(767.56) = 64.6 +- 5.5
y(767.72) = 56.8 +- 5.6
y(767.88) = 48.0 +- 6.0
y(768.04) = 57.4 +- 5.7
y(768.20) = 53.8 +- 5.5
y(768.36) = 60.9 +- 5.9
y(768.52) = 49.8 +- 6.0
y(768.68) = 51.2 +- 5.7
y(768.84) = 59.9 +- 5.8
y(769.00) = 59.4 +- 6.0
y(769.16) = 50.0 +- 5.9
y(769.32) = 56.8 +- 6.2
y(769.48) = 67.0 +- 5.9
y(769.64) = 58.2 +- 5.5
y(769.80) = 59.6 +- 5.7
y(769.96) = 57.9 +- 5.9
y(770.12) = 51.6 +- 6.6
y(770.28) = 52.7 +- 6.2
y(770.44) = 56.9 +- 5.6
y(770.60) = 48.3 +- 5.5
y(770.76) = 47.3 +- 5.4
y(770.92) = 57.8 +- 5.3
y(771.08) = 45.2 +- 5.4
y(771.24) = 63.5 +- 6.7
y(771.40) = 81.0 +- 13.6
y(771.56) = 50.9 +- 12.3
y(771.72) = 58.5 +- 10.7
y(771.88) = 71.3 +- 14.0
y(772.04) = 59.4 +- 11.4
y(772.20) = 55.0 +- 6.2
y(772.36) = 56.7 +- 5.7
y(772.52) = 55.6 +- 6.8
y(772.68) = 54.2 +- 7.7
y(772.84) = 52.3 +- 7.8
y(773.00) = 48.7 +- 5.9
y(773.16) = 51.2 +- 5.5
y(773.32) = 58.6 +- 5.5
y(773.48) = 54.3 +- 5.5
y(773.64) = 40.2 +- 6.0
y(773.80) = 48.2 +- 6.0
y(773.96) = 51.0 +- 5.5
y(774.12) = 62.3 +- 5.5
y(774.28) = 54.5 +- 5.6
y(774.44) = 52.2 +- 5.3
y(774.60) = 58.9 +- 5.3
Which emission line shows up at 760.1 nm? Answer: [S II] 6716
